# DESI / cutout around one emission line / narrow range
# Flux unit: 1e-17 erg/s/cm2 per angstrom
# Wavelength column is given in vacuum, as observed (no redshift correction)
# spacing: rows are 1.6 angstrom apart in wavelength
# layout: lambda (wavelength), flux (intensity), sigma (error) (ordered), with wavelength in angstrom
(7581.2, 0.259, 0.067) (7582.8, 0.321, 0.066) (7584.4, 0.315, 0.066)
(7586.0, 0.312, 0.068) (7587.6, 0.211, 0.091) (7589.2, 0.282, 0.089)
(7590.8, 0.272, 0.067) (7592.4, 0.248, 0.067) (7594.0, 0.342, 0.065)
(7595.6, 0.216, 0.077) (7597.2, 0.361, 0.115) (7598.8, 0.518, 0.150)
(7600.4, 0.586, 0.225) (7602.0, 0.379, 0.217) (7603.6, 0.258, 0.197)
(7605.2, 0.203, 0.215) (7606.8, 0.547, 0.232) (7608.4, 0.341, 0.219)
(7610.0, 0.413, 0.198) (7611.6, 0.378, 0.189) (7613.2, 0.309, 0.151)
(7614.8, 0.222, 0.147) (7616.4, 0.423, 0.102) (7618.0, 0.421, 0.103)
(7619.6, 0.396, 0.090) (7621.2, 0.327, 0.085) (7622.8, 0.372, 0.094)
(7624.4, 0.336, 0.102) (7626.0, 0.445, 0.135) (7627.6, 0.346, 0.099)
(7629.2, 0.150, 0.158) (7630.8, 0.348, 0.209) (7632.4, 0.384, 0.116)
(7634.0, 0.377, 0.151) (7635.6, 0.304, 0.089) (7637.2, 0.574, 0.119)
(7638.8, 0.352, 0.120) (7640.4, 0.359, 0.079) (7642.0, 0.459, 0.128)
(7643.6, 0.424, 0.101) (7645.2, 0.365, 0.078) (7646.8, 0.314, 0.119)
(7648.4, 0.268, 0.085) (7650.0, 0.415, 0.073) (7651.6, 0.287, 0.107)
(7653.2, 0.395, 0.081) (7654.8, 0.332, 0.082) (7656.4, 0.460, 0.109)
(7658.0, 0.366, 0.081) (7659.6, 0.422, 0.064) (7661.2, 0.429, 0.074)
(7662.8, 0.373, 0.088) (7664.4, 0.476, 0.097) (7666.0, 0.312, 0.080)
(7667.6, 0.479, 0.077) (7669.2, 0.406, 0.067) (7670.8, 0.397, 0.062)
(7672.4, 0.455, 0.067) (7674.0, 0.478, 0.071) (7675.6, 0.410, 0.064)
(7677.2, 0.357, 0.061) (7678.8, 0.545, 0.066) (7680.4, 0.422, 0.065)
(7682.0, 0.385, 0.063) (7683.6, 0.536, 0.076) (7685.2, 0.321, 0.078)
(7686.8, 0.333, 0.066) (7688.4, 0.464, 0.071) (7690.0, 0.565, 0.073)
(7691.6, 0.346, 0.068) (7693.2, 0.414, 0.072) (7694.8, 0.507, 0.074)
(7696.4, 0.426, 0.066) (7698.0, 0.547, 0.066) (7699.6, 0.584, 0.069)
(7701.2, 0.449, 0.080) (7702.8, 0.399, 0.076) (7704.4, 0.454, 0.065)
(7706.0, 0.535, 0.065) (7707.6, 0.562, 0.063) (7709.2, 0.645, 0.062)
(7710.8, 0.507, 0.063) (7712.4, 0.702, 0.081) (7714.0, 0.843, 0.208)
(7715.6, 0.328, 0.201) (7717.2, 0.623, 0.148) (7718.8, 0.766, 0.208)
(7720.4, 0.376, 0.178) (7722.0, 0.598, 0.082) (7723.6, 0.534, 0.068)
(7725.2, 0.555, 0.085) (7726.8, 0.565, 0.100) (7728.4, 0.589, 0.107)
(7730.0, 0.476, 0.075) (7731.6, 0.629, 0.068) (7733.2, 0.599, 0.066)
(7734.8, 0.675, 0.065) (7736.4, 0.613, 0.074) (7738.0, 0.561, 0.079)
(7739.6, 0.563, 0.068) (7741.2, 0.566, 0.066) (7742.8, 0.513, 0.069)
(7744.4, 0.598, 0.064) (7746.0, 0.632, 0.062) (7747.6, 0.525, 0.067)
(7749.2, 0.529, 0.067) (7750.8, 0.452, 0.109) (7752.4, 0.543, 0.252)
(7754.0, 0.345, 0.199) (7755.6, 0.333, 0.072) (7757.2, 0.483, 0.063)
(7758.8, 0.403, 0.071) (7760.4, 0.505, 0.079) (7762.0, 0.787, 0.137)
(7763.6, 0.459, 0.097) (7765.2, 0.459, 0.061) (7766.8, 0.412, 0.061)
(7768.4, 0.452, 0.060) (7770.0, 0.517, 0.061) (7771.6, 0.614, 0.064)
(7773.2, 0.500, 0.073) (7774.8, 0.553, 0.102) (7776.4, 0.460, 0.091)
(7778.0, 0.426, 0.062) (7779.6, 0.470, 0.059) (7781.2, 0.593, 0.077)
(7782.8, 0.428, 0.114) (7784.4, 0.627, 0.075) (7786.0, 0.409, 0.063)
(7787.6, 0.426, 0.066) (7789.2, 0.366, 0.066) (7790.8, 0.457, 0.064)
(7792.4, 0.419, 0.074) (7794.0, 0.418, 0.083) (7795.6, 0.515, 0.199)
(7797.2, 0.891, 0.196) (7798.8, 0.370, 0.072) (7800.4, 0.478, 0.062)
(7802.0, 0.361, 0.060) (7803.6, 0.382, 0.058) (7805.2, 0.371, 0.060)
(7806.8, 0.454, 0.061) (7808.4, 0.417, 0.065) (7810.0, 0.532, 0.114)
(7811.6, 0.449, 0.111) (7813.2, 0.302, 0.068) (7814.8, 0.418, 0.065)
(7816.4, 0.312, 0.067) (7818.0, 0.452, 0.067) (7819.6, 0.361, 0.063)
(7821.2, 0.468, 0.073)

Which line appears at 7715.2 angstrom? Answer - Mg II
